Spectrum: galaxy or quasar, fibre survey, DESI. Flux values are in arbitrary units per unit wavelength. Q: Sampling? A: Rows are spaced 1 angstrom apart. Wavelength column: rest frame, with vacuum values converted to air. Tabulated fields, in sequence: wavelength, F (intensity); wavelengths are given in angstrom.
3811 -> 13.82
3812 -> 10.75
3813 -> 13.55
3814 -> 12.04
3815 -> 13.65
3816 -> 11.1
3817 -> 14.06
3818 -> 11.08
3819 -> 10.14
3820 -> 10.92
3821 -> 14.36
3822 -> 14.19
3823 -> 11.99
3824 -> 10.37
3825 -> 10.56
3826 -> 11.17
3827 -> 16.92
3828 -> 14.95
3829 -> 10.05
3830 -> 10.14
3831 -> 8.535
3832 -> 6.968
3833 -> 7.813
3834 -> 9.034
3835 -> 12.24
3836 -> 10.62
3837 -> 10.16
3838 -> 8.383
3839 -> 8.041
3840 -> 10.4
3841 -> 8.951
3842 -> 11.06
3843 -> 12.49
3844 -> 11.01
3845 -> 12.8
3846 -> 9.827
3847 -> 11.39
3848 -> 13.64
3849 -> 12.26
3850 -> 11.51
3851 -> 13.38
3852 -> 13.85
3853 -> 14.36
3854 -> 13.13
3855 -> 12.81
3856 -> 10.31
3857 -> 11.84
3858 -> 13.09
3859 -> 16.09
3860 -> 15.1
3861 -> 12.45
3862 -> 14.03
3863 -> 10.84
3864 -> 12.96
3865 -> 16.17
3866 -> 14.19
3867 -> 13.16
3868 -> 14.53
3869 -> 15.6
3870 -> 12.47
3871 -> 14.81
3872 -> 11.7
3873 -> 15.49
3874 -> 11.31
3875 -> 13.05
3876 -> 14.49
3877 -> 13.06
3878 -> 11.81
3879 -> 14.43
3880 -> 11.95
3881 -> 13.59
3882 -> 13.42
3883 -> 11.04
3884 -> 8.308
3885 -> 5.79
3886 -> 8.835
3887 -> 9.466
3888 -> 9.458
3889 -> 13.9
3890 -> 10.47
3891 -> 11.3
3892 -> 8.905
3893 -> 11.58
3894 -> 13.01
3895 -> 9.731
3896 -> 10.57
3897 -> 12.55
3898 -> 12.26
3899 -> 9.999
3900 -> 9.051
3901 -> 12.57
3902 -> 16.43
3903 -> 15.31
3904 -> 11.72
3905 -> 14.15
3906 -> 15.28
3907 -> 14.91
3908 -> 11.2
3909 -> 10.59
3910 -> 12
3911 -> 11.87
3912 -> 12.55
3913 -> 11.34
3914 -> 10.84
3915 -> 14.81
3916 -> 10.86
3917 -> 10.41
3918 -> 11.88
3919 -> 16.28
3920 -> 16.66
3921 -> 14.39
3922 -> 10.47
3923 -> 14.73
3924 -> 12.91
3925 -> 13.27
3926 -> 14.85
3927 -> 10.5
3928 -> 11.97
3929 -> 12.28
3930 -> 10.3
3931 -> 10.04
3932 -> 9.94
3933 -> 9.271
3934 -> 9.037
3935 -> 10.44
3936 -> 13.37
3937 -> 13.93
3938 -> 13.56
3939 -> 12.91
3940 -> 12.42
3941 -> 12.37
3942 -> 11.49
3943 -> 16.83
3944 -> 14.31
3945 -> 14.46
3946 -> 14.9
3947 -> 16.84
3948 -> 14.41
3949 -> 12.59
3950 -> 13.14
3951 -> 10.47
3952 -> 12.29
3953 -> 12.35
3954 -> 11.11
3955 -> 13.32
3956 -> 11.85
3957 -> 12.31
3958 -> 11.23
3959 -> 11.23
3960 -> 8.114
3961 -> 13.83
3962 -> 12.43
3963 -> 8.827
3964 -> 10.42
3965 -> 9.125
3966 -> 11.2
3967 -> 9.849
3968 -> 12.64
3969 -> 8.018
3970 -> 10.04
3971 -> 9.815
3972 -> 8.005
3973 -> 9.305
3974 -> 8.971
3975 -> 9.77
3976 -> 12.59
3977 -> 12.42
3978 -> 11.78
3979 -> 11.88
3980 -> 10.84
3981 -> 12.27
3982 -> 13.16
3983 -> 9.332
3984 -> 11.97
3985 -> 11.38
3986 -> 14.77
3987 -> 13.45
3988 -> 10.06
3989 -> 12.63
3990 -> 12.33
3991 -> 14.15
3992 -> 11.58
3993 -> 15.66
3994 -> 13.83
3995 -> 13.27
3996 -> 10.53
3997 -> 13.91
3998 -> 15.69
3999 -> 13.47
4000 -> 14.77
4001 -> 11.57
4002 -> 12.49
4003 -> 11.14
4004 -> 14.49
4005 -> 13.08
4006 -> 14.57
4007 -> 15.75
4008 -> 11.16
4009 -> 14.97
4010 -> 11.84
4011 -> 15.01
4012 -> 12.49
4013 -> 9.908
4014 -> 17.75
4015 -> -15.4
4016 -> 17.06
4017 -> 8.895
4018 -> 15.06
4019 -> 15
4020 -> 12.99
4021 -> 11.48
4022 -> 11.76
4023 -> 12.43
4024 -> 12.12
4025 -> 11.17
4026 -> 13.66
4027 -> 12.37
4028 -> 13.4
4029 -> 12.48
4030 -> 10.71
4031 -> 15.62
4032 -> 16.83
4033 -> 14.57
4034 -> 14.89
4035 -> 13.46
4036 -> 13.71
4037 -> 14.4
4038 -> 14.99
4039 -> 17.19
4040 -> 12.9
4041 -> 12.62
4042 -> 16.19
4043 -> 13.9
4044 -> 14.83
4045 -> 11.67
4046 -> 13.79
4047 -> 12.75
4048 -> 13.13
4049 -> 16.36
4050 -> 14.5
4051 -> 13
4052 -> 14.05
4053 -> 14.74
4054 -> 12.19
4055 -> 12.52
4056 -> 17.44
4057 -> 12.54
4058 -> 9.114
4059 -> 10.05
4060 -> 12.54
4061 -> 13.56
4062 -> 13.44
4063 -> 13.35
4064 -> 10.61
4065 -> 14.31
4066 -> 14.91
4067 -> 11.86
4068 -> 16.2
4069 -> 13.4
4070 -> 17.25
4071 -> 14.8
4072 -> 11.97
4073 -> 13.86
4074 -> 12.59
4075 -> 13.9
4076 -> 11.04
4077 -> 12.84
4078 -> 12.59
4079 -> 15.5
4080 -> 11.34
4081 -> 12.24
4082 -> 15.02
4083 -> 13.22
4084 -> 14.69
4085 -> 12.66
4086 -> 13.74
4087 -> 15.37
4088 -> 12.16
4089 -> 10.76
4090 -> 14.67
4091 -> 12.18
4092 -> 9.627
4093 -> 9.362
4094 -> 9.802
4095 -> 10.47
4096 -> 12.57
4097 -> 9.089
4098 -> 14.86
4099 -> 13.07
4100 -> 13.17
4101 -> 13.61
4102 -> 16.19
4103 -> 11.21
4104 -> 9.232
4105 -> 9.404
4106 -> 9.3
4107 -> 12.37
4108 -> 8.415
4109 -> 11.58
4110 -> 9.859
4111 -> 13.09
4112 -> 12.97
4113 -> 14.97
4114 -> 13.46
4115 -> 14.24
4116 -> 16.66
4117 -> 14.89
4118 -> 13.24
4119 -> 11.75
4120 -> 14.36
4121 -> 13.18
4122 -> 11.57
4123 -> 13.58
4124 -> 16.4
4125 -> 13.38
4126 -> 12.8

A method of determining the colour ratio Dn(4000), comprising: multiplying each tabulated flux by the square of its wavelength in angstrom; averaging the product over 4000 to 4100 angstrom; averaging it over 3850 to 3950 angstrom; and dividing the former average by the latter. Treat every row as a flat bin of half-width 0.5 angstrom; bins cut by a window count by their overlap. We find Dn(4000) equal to 1.11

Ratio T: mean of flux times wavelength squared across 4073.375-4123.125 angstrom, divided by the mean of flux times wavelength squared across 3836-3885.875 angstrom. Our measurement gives 1.15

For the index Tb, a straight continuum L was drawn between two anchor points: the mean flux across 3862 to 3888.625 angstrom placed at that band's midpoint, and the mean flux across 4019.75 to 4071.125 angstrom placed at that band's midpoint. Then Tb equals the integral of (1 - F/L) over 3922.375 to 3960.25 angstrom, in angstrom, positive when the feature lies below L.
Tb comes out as 1.3 angstrom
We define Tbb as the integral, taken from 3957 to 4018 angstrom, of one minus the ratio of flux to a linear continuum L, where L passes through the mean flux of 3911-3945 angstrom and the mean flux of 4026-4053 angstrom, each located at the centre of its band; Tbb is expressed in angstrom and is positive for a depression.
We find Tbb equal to 7.6 angstrom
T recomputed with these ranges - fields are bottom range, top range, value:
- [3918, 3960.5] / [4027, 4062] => 1.15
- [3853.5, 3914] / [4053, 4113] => 1.12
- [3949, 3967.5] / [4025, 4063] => 1.26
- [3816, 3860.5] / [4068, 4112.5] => 1.22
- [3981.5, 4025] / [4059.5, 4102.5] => 1.09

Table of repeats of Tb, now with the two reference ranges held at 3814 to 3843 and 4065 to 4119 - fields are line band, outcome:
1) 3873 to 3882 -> -1.4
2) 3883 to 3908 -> 0.1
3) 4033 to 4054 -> -2.8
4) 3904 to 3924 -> -2.2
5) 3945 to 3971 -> 0.4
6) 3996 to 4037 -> -1.4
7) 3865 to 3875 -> -2.2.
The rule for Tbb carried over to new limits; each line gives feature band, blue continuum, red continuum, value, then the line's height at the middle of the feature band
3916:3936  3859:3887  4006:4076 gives 1.2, 12.9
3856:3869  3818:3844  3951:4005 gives -3.1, 11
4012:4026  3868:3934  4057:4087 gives 2.1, 12.9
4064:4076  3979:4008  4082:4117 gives -1.3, 12.5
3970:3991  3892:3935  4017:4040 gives 2.6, 13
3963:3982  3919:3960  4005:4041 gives 3.2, 12.7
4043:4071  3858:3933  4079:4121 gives -2.3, 12.5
